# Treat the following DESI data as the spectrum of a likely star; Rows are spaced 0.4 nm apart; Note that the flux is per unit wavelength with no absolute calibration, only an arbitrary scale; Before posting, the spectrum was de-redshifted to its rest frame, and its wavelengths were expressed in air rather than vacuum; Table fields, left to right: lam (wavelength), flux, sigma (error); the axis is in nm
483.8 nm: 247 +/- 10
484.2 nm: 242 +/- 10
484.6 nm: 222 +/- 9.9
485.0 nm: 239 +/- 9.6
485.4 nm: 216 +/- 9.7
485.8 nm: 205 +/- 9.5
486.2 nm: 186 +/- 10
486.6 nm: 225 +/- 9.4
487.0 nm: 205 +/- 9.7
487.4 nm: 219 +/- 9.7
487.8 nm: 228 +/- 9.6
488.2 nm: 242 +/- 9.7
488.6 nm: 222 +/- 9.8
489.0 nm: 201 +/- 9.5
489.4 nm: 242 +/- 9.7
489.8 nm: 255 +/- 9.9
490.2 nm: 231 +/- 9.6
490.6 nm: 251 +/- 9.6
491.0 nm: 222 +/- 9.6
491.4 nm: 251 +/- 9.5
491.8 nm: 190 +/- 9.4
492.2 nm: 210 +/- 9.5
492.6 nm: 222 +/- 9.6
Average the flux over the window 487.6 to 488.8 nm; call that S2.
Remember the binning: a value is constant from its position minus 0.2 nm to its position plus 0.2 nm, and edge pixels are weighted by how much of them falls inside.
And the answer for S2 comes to 231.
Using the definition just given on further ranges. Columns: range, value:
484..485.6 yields 230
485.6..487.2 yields 205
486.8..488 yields 217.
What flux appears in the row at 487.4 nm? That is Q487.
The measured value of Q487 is 219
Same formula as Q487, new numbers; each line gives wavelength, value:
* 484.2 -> 242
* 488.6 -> 222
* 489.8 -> 255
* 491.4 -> 251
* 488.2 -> 242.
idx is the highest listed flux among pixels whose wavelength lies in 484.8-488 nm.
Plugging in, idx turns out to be 239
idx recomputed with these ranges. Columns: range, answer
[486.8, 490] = 255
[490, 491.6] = 251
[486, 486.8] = 225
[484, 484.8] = 242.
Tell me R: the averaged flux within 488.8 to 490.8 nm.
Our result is 236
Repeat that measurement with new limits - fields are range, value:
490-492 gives 229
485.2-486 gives 210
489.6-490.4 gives 243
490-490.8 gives 241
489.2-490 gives 248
